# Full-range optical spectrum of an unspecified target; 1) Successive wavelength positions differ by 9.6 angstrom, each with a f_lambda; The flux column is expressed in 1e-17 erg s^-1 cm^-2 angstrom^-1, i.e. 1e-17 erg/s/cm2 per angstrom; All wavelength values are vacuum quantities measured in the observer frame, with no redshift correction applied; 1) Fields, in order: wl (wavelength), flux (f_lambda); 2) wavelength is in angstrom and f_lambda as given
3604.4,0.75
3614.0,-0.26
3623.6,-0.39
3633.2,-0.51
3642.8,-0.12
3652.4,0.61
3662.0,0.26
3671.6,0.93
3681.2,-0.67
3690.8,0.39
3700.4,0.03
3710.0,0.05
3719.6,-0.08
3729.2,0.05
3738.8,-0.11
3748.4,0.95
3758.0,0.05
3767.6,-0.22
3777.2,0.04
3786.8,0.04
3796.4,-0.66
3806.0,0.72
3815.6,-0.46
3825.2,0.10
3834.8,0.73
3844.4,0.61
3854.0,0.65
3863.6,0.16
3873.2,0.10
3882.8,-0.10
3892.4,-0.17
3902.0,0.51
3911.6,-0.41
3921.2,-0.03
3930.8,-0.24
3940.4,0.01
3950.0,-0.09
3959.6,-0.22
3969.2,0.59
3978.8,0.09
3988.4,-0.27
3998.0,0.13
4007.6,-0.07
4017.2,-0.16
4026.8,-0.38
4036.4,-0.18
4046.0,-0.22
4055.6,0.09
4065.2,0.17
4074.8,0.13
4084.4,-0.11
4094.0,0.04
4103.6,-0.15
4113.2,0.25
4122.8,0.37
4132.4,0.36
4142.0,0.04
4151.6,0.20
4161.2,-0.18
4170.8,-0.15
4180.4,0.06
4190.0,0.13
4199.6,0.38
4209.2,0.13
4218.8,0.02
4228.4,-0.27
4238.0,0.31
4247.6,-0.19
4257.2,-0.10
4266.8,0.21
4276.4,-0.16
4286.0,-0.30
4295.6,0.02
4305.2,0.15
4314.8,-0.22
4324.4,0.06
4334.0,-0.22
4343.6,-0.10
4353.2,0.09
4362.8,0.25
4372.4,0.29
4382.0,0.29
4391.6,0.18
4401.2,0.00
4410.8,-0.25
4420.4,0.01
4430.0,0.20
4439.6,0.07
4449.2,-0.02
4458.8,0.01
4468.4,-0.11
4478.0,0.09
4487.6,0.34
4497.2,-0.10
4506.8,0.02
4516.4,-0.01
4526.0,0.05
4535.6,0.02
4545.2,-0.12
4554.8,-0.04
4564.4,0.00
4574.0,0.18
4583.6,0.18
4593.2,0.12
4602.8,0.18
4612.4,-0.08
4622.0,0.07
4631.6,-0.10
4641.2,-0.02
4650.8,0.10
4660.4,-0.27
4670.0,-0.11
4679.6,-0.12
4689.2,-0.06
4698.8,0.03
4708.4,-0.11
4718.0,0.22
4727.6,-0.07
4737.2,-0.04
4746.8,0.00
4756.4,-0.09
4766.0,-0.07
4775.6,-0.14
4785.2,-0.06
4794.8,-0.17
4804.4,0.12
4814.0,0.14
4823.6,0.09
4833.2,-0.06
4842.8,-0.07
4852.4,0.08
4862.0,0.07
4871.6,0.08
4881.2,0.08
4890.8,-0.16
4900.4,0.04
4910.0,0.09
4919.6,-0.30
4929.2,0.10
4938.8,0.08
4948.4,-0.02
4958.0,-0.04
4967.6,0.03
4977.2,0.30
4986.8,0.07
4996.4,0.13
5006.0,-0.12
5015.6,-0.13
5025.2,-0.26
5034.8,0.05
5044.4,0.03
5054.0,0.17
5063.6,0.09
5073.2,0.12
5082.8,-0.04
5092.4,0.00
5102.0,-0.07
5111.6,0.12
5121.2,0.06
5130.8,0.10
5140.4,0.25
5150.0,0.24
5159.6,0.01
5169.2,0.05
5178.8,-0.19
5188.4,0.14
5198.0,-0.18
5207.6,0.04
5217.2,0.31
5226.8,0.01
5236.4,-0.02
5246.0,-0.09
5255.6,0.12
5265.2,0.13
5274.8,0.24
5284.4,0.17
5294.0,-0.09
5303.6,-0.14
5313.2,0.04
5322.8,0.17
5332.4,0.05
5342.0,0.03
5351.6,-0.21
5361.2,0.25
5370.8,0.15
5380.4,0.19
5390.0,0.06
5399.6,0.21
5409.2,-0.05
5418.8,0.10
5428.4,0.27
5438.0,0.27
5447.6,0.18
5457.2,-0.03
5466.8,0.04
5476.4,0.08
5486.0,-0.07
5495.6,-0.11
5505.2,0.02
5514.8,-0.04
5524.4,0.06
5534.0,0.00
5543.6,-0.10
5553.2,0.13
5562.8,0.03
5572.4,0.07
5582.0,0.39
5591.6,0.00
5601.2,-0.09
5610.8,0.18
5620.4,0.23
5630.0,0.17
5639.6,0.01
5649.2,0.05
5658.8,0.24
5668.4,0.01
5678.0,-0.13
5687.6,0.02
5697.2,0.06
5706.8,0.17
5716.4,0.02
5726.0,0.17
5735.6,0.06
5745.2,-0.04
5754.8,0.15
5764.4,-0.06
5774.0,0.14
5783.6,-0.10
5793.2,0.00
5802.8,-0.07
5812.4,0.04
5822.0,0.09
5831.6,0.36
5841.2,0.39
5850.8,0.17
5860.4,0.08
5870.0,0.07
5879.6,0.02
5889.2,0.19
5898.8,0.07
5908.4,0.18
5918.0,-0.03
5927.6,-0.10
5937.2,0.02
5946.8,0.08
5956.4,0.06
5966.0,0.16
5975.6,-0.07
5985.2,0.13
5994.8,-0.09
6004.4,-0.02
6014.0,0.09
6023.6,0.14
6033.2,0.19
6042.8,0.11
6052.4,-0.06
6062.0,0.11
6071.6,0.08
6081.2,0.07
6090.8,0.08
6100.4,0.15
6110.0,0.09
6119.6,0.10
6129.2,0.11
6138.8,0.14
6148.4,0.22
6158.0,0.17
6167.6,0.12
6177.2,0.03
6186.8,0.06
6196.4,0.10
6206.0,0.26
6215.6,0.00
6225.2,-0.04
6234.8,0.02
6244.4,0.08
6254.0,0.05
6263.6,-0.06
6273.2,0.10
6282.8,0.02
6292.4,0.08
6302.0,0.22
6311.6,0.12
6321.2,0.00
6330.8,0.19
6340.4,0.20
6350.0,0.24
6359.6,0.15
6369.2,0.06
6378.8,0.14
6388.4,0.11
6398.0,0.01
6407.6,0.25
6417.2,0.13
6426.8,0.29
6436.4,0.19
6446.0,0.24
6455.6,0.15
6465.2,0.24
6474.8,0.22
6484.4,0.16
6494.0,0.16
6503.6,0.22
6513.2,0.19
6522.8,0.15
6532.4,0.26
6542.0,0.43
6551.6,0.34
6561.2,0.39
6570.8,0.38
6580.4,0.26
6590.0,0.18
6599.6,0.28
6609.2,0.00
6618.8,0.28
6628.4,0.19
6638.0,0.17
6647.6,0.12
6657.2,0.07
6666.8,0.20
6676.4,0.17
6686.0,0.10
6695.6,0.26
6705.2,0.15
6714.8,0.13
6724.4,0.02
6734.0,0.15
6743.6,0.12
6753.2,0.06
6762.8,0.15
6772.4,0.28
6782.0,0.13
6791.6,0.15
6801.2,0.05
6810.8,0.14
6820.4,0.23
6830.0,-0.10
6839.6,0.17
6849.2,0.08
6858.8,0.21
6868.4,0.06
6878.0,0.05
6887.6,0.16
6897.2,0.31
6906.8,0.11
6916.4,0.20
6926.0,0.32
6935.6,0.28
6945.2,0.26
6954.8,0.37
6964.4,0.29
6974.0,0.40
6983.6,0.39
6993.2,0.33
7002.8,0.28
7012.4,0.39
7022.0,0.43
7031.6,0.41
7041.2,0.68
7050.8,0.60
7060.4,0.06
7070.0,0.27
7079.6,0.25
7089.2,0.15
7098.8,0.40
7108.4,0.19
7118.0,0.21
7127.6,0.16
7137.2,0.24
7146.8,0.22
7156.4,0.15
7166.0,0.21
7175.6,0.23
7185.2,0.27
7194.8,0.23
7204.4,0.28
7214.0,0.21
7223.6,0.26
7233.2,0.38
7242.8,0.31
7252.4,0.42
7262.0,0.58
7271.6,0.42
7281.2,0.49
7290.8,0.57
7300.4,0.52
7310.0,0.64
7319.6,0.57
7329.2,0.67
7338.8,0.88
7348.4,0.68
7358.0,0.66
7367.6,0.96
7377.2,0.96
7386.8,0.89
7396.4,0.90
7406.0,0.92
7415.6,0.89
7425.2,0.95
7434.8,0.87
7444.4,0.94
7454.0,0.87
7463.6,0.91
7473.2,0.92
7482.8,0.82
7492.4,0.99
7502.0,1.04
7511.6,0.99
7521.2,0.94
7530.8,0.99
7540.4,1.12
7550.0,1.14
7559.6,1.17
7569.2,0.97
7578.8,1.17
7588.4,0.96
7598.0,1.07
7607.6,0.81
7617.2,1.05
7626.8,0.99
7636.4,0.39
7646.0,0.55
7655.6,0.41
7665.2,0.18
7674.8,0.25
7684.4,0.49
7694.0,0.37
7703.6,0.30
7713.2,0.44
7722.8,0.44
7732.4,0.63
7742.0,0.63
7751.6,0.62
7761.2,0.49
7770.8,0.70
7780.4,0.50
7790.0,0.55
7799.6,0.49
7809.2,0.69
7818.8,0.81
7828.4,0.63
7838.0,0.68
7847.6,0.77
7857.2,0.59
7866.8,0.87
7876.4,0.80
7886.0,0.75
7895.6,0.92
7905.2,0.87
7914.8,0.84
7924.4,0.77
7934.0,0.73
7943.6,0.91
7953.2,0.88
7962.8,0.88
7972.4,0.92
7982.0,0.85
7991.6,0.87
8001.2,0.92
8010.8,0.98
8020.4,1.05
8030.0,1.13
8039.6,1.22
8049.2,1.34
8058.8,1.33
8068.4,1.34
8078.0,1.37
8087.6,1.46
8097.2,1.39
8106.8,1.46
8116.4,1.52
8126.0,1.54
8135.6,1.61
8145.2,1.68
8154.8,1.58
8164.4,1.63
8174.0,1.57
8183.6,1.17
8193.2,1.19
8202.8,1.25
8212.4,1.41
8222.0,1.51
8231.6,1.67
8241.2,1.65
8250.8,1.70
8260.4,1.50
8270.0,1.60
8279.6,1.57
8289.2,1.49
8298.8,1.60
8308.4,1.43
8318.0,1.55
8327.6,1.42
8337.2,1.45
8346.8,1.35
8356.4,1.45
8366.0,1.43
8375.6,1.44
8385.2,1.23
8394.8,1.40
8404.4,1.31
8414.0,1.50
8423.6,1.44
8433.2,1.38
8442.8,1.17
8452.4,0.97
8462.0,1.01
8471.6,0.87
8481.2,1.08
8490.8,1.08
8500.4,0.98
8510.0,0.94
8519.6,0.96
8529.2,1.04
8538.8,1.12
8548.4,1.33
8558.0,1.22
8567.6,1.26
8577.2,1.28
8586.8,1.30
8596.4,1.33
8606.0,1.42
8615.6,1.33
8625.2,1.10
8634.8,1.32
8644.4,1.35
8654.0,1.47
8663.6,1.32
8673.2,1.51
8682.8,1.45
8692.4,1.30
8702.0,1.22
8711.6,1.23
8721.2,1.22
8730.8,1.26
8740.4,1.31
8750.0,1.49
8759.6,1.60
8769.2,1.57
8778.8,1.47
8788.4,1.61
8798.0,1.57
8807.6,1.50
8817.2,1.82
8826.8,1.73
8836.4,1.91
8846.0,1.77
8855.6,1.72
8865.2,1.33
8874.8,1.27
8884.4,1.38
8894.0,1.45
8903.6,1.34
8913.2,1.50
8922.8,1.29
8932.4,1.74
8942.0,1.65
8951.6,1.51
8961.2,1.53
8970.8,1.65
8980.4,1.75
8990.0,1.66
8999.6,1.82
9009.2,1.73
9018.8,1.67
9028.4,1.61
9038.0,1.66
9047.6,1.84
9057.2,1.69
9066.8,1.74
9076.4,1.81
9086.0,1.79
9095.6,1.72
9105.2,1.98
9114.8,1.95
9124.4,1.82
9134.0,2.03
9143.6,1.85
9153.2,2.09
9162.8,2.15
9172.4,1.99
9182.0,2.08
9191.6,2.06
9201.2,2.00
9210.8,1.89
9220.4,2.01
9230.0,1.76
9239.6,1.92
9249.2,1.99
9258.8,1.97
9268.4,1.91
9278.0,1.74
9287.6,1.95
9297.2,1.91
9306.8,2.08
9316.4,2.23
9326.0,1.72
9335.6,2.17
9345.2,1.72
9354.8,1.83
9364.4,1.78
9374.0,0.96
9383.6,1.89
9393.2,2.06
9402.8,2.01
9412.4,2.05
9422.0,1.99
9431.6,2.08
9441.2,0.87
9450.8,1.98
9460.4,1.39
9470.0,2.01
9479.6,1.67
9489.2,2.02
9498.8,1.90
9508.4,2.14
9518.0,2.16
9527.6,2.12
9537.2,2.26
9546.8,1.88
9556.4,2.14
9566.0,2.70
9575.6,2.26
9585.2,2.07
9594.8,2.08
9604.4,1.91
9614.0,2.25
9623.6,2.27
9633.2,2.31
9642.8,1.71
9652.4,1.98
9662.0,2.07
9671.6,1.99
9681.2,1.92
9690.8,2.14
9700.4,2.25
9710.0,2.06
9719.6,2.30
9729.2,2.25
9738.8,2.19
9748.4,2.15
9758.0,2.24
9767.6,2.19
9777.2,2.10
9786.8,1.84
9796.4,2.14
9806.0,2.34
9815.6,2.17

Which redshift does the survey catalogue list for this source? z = 0.00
